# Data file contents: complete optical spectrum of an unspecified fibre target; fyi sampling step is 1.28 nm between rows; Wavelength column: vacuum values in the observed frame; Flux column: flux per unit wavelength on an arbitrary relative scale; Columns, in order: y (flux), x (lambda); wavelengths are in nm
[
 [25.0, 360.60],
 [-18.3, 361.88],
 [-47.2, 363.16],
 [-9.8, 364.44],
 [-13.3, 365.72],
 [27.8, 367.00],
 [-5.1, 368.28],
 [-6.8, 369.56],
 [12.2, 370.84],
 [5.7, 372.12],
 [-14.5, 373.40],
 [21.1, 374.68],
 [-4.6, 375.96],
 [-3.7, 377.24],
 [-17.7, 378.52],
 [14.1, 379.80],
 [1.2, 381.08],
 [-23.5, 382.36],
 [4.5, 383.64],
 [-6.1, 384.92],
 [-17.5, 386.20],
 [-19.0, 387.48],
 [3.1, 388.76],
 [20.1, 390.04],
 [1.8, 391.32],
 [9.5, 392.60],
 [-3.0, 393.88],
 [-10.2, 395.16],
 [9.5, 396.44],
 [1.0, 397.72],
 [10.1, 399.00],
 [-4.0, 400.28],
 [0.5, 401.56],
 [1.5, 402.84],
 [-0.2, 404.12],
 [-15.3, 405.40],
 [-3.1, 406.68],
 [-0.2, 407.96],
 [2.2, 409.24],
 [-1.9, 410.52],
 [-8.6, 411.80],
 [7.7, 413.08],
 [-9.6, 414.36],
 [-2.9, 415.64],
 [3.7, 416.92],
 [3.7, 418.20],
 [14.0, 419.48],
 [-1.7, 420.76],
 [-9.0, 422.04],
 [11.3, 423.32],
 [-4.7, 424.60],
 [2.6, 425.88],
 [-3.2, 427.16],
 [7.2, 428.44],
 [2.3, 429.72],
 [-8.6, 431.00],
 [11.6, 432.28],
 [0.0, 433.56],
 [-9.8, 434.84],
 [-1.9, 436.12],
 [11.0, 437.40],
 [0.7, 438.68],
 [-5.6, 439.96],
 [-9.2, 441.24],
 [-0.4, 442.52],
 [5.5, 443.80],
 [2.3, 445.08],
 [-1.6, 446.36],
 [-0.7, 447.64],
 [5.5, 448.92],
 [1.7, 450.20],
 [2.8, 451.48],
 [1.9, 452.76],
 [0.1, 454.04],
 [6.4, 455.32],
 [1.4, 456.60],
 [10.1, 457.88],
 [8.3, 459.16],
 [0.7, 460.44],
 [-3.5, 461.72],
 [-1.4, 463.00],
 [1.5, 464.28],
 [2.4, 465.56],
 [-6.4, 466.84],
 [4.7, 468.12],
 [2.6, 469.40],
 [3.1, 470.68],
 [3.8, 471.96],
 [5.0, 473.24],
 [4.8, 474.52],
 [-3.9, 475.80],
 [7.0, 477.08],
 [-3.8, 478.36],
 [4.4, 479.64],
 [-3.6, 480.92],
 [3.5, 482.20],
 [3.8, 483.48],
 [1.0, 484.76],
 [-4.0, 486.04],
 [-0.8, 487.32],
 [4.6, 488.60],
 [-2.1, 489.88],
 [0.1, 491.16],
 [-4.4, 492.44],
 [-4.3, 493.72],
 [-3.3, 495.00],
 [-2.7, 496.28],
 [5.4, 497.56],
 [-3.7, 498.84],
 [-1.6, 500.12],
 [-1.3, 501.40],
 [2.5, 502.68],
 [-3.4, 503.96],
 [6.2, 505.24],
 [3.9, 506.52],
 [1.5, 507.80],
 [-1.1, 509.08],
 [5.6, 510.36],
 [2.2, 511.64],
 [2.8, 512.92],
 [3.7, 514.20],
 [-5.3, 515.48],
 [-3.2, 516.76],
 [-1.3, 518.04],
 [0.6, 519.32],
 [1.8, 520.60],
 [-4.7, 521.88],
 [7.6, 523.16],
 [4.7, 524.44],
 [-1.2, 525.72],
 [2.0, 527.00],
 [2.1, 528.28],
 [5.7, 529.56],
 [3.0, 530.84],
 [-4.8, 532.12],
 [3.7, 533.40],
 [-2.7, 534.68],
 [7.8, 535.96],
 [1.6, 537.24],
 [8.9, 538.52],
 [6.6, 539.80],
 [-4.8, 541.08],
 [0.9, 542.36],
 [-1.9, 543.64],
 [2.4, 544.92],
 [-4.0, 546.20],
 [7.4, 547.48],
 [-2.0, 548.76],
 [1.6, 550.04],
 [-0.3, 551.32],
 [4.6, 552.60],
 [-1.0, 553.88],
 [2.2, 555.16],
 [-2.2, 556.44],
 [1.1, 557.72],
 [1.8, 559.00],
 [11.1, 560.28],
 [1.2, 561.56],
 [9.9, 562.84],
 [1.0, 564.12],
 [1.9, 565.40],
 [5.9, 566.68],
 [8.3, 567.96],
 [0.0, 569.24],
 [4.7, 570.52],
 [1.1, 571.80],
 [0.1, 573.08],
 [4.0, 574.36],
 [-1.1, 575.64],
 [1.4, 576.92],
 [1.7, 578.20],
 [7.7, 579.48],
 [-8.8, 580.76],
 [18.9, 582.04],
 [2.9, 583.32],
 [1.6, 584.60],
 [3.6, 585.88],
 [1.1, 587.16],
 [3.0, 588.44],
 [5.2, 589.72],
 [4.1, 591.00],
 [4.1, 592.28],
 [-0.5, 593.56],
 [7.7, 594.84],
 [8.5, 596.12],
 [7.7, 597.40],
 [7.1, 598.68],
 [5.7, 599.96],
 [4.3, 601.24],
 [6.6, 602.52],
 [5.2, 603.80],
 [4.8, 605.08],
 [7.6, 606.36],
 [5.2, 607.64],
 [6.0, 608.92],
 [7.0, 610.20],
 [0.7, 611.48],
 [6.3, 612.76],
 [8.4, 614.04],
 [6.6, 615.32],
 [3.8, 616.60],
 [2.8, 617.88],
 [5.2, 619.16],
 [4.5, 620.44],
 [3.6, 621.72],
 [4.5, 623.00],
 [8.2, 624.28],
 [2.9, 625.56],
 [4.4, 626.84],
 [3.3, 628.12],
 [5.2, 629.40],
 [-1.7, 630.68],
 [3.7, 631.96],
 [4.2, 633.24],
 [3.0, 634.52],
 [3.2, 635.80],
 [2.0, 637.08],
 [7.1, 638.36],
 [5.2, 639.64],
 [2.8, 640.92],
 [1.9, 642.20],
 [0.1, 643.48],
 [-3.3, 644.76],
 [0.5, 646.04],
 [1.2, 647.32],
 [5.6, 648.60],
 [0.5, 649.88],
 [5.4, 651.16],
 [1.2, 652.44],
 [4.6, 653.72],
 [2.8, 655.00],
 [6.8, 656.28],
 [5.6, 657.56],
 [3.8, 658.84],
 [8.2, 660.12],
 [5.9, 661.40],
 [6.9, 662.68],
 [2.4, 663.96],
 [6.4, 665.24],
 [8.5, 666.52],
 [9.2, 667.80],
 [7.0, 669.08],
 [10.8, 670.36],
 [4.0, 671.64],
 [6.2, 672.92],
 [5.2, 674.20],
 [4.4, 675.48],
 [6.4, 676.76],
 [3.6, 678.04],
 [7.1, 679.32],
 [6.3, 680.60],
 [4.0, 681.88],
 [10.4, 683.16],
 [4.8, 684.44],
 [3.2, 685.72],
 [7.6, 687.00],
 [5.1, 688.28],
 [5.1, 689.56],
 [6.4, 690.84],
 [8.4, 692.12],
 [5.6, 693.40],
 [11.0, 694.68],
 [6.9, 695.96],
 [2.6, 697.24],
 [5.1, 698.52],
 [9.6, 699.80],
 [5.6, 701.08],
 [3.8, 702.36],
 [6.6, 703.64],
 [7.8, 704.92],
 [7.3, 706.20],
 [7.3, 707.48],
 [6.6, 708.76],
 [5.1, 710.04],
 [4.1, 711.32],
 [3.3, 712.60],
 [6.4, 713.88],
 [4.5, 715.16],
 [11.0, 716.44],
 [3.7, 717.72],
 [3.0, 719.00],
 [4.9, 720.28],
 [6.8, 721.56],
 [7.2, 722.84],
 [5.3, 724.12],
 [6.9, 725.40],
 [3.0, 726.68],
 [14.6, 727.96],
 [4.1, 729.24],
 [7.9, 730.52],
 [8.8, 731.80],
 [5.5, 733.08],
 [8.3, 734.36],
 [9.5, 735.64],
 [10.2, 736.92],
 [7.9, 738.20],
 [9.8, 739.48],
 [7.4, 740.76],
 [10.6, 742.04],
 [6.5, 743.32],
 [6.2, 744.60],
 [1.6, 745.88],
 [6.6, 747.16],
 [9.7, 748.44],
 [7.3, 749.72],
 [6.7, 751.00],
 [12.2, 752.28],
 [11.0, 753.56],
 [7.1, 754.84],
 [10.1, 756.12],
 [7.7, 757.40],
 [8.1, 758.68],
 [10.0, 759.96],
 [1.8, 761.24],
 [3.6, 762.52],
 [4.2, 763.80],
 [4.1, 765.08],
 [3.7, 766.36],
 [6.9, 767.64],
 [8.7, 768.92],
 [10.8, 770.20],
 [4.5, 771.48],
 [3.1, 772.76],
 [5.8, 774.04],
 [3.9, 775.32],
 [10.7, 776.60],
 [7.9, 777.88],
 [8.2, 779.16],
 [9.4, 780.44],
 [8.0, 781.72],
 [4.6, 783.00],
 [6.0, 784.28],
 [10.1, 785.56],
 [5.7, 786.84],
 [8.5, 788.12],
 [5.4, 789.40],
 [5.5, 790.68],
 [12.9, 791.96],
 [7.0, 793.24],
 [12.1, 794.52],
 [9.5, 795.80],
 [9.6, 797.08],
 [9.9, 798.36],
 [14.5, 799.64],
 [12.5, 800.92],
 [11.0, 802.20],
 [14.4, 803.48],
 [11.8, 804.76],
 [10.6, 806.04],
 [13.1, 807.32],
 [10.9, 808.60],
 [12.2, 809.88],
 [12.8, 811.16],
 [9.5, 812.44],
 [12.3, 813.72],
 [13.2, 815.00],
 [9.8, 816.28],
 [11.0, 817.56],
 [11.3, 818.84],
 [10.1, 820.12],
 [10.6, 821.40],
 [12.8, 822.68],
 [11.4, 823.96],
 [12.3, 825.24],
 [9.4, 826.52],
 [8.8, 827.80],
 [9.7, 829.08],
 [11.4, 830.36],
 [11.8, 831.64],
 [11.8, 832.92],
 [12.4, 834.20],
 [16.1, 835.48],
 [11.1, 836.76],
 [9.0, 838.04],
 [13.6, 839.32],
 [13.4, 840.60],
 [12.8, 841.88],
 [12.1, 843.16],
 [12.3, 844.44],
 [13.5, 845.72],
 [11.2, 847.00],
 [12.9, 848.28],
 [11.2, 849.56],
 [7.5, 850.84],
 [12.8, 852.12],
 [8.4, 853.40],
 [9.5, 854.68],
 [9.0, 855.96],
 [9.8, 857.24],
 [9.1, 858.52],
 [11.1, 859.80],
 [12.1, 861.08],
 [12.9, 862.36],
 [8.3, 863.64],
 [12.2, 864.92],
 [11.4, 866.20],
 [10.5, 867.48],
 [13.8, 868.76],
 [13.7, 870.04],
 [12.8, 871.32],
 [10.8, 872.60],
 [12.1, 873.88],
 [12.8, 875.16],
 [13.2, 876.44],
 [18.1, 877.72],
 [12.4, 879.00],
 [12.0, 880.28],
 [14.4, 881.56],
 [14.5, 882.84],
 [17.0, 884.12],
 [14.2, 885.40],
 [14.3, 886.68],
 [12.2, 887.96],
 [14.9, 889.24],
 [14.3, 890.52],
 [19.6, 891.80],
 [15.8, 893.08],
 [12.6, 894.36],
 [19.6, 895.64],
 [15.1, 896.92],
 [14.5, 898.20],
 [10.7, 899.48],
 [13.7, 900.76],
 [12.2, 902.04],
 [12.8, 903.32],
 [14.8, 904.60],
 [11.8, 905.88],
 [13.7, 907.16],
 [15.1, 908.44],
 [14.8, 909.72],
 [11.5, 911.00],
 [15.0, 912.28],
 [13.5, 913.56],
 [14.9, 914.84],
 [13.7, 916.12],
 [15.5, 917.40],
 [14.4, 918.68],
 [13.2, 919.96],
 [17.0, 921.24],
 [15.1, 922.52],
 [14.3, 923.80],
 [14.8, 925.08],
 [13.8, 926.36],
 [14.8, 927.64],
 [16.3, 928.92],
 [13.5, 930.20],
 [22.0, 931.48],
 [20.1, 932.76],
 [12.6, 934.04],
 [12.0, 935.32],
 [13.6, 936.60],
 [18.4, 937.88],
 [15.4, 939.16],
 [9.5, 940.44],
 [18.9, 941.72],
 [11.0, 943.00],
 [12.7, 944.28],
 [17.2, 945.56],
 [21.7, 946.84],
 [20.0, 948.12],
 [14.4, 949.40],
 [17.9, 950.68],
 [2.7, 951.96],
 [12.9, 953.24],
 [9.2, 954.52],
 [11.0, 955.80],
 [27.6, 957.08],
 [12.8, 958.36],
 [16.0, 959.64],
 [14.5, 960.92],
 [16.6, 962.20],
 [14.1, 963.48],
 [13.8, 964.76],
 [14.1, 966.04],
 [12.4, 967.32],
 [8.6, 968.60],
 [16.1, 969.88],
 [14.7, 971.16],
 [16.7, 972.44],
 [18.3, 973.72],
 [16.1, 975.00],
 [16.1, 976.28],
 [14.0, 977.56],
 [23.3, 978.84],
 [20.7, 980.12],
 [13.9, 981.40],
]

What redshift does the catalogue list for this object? 0.991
